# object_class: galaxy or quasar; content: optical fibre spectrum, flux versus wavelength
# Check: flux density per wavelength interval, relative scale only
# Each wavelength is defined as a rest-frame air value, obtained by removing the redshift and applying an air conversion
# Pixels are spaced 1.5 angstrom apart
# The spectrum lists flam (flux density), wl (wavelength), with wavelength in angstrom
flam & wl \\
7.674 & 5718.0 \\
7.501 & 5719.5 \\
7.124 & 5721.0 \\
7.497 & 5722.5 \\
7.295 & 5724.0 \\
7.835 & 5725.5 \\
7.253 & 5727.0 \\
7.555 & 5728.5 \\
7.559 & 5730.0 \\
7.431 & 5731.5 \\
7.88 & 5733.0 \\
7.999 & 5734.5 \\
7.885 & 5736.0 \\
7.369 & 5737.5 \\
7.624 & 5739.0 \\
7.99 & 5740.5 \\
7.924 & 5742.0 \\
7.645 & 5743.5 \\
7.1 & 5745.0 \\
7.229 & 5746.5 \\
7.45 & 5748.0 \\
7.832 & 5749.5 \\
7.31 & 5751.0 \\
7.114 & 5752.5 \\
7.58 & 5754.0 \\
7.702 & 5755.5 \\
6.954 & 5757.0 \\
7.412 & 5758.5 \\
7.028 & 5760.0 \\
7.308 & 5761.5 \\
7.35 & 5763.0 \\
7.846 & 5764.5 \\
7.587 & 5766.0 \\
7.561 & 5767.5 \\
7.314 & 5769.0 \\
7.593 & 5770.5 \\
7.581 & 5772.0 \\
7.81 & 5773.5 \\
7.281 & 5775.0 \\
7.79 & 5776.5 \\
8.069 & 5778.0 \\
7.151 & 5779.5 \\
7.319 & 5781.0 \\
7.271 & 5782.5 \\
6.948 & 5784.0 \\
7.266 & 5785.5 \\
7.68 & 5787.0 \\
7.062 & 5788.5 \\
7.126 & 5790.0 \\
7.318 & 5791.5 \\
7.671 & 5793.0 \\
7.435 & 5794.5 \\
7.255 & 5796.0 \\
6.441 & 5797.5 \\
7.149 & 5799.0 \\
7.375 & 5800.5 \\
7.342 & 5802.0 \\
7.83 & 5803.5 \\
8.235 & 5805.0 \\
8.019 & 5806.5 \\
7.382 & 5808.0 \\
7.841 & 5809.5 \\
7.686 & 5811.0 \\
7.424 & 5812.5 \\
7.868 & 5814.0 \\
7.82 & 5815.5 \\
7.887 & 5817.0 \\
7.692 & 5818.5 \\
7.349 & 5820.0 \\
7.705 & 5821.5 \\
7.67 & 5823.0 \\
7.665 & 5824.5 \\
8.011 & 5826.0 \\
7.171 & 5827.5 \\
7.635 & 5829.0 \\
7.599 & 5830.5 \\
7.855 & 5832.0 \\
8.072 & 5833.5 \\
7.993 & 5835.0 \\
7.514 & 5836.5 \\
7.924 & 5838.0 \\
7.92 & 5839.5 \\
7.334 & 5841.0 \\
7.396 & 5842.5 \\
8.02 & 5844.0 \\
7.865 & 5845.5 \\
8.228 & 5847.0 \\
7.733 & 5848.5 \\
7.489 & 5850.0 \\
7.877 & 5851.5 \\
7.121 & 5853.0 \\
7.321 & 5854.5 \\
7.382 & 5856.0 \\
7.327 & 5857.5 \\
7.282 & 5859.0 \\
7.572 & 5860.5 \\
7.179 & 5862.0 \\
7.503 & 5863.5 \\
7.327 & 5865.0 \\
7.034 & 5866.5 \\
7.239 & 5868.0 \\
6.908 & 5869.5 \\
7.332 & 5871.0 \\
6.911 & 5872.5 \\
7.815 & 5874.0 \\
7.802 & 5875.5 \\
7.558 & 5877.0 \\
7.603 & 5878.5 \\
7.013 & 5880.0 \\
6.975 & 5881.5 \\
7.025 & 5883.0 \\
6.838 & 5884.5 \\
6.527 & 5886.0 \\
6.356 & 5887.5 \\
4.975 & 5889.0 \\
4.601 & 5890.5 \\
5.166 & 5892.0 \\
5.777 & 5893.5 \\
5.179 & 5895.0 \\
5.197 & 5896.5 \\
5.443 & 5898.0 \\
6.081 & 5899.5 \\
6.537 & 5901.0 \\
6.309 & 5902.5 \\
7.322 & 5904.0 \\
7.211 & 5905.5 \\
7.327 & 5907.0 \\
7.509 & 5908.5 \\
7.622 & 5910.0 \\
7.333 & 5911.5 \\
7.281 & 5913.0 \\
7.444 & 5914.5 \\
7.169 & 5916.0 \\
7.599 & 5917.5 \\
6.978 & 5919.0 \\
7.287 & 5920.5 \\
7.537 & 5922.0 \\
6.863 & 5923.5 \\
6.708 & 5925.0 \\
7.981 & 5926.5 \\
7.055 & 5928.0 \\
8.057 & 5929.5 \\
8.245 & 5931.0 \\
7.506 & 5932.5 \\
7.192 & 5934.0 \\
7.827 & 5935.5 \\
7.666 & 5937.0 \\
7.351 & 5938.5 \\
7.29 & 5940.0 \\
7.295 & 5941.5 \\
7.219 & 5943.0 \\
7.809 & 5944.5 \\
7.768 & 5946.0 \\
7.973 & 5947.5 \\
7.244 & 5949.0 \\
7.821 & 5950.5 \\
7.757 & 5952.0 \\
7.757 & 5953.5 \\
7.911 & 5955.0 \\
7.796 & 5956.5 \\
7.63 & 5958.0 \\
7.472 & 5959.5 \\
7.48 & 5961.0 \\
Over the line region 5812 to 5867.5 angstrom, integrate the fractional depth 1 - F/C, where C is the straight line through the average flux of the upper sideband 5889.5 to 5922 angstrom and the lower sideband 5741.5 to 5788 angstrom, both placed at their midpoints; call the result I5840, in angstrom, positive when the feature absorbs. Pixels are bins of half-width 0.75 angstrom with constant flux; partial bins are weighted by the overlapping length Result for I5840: -4.91 angstrom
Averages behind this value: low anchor 7.45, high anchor 6.6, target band 7.61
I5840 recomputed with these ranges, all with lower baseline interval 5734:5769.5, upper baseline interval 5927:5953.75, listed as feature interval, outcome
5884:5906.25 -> 4.76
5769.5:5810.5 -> 0.38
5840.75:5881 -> 0.59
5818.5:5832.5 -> -0.16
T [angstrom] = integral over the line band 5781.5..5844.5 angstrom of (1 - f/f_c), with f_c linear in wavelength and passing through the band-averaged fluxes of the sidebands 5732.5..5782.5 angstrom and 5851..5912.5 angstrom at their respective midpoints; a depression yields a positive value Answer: -3.1 angstrom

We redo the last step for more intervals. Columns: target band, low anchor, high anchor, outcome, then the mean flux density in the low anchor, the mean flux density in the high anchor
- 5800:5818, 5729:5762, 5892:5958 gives -0.8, 7.52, 7.2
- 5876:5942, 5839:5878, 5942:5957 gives 6.0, 7.48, 7.7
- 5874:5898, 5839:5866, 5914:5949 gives 3.8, 7.54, 7.47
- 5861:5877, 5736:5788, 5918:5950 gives 0.3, 7.47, 7.47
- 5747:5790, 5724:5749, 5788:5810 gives 0.5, 7.6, 7.43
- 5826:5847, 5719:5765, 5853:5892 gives -1.8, 7.5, 6.98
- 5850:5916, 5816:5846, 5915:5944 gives 6.0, 7.71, 7.42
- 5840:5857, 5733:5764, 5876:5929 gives -1.5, 7.5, 6.74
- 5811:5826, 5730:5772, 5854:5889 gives -0.8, 7.52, 7.16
